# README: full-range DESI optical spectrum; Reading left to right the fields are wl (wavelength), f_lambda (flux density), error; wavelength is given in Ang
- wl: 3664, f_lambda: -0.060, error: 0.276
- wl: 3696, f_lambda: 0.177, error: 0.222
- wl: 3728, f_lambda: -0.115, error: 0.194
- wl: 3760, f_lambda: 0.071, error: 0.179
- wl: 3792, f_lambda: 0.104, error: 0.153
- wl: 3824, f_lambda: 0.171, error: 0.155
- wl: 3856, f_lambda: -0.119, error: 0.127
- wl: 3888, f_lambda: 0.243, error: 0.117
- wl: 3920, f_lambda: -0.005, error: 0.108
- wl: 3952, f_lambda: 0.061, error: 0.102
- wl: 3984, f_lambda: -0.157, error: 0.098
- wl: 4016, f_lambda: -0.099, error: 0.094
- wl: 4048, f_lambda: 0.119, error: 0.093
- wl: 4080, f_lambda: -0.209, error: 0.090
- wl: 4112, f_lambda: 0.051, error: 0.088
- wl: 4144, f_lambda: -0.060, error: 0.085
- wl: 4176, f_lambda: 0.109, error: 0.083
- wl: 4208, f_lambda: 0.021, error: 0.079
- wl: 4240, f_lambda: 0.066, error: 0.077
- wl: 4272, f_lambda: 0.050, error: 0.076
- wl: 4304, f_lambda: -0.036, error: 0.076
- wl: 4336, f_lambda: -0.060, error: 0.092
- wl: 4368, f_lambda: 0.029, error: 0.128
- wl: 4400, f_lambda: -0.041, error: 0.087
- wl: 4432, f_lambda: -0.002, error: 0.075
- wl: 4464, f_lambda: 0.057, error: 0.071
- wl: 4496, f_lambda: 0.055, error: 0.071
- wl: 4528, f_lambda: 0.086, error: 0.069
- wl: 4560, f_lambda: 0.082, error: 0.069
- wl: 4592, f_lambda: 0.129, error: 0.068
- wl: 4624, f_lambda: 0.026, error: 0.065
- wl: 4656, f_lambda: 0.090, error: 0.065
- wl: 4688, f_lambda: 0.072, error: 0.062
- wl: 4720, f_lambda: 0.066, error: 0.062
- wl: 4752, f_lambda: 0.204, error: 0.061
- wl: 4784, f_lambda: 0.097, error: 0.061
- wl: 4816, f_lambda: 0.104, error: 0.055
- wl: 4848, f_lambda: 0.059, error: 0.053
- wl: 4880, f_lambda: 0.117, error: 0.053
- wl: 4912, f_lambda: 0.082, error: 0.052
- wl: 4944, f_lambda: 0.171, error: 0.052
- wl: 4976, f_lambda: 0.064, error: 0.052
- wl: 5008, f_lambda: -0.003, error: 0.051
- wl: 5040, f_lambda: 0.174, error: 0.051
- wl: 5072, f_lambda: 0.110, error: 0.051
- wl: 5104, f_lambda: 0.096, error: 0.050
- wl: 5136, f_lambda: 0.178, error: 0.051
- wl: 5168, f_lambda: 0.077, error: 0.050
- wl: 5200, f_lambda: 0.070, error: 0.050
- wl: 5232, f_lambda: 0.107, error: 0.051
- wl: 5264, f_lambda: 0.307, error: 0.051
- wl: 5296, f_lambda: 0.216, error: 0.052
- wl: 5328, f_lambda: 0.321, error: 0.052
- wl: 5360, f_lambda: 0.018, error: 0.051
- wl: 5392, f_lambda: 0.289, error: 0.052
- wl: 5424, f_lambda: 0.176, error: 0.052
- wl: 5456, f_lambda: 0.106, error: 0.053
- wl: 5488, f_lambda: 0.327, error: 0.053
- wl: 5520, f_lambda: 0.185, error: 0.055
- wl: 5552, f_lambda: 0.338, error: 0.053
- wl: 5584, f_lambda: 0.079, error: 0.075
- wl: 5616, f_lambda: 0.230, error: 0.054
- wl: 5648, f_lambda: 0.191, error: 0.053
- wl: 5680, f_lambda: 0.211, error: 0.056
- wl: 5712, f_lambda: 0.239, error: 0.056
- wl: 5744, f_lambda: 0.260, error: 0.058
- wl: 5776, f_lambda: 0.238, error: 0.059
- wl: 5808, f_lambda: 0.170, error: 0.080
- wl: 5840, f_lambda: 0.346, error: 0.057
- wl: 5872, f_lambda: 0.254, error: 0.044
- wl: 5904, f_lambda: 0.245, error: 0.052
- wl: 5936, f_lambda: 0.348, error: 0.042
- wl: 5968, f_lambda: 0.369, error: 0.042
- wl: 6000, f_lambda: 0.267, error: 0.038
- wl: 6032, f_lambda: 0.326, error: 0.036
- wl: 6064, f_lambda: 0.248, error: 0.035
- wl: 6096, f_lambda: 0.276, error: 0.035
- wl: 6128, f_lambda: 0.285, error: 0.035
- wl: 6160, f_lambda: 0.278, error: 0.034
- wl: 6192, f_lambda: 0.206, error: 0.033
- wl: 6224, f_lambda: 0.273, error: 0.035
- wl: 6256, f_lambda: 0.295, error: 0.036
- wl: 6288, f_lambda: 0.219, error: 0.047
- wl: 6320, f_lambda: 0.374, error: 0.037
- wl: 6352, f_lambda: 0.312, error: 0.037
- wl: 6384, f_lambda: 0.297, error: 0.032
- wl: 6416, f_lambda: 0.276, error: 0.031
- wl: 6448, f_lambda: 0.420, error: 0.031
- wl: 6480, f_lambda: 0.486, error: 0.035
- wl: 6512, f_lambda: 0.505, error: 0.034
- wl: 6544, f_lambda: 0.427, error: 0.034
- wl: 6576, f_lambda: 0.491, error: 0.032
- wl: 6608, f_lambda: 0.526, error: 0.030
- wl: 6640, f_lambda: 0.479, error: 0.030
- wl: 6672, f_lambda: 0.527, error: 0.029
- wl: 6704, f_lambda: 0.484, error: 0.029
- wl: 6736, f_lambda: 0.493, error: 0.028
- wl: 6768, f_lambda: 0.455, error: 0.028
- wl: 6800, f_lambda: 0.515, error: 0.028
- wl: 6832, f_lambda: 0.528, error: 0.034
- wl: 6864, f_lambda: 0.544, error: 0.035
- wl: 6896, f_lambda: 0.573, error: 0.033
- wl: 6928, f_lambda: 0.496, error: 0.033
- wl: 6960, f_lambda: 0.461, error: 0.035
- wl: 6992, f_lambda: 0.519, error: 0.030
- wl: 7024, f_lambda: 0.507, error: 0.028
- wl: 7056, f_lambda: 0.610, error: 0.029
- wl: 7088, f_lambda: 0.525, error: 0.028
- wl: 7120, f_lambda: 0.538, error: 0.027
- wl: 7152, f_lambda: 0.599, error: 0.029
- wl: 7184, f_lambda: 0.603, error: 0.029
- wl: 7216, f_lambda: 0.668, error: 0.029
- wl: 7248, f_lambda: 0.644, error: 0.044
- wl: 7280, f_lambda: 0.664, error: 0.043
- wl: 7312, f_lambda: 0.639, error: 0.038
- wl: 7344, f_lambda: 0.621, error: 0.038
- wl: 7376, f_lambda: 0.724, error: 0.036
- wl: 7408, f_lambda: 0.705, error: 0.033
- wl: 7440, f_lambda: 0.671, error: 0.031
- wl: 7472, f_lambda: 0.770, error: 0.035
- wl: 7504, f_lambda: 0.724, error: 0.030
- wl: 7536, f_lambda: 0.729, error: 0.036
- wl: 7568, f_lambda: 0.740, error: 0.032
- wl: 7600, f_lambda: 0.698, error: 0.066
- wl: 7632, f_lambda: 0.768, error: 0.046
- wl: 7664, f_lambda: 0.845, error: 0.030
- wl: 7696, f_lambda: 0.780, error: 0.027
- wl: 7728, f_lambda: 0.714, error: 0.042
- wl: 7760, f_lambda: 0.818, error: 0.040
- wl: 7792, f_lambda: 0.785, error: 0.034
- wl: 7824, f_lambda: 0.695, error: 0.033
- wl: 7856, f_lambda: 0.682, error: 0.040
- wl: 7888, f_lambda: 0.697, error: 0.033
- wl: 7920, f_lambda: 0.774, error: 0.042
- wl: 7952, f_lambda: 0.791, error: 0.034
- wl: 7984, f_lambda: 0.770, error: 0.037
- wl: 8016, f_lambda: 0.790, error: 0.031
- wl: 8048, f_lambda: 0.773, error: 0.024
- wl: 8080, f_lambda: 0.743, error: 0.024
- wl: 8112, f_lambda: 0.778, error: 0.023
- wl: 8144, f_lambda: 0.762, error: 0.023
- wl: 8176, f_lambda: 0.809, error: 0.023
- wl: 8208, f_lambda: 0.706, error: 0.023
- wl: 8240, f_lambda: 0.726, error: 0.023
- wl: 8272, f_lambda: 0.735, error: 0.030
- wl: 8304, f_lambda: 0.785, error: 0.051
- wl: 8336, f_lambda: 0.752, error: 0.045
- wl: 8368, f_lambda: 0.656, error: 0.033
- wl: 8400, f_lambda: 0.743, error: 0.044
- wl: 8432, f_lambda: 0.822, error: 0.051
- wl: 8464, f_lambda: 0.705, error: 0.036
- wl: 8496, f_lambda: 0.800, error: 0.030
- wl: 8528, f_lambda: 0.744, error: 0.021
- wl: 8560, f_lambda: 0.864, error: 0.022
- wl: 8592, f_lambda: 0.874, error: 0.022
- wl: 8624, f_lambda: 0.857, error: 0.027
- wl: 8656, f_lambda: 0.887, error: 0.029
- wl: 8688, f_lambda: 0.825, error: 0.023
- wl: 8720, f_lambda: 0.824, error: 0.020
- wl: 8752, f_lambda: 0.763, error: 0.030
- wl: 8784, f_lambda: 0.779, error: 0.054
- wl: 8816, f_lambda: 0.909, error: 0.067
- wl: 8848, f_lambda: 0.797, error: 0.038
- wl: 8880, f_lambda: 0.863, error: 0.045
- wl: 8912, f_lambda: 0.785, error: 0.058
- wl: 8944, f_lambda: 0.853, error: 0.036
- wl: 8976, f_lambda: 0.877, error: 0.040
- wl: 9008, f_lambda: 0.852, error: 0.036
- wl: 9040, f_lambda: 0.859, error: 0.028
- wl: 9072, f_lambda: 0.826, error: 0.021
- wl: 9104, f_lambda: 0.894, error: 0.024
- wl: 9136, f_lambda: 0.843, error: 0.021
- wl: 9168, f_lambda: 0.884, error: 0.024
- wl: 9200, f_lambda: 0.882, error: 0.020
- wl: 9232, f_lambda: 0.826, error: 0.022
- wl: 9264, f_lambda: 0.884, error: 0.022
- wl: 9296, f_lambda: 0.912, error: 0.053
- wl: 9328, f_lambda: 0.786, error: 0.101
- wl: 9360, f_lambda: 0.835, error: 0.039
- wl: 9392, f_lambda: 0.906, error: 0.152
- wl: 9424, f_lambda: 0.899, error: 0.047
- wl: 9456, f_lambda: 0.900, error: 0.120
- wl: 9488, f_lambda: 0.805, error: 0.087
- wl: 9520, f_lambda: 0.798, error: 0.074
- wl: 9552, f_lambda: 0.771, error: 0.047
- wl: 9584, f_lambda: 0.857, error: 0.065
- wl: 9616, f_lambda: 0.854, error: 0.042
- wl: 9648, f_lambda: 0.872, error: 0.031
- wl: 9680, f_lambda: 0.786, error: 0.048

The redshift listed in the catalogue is 0.618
